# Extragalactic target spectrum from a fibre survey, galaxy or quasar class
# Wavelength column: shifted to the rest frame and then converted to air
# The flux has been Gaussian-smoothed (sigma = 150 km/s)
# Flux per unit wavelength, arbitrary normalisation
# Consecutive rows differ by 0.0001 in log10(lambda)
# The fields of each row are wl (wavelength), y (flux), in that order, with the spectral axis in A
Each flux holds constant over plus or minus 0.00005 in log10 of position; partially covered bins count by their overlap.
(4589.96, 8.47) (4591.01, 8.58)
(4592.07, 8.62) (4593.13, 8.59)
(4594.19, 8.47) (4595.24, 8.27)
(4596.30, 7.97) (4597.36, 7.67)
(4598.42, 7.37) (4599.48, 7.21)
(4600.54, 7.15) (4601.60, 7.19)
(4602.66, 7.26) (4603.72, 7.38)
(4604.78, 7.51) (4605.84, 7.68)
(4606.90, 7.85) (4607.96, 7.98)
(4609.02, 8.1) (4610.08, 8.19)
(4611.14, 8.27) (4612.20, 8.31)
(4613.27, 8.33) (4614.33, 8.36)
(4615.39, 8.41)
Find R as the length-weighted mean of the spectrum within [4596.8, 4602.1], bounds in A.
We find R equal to 7.31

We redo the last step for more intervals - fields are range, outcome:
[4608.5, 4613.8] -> 8.24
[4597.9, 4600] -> 7.29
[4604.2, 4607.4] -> 7.68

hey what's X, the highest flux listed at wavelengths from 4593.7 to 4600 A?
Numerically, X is 8.47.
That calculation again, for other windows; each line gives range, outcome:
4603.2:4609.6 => 8.1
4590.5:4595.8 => 8.62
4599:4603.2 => 7.26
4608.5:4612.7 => 8.31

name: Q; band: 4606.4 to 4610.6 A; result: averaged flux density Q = 8.04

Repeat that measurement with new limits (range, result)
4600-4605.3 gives 7.3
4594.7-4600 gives 7.7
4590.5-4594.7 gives 8.55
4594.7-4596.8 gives 8.15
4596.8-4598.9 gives 7.52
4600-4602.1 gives 7.17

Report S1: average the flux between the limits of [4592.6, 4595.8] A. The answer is 8.45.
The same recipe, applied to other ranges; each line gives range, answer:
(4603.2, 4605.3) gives 7.45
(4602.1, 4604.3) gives 7.32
